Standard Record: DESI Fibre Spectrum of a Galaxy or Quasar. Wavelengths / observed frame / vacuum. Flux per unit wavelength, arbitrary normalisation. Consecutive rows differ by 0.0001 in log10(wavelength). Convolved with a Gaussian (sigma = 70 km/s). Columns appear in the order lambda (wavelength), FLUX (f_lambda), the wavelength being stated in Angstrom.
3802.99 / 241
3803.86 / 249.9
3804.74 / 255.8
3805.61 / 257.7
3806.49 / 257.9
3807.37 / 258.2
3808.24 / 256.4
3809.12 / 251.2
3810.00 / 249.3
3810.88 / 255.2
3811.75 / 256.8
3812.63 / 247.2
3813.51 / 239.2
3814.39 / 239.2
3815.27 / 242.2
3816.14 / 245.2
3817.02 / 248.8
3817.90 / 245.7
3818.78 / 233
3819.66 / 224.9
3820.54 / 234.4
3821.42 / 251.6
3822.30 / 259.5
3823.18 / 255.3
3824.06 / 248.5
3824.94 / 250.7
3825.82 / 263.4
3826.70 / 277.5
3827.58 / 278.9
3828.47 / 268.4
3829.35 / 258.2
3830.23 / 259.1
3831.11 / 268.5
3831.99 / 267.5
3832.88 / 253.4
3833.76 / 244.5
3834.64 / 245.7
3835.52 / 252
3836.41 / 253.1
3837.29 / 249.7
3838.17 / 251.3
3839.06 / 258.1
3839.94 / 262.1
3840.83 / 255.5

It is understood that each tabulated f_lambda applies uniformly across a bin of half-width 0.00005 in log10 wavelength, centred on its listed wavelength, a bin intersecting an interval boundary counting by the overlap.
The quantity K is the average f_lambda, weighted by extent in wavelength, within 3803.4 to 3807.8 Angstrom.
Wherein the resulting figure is 256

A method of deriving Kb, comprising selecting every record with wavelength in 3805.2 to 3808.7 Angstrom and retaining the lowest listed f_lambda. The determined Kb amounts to 256.4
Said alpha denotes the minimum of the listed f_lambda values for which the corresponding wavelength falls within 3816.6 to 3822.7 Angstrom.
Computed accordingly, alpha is 224.9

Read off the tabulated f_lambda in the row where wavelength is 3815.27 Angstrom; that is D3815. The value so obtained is 242.2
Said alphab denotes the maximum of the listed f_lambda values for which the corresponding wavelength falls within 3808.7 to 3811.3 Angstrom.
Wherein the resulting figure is 255.2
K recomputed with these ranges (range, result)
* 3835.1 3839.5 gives 253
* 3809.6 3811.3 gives 252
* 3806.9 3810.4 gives 254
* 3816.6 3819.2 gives 242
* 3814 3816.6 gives 243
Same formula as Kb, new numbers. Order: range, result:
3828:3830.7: 258.2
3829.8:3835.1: 244.5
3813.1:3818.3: 239.2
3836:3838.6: 249.7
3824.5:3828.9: 250.7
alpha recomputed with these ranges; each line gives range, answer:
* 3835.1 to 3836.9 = 252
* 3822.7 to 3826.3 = 248.5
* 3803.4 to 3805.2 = 249.9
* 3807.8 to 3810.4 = 249.3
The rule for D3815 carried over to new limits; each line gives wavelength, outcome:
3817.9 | 245.7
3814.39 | 239.2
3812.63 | 247.2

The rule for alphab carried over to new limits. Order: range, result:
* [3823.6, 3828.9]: 278.9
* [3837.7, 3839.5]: 258.1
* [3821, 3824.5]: 259.5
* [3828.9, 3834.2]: 268.5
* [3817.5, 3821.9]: 251.6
